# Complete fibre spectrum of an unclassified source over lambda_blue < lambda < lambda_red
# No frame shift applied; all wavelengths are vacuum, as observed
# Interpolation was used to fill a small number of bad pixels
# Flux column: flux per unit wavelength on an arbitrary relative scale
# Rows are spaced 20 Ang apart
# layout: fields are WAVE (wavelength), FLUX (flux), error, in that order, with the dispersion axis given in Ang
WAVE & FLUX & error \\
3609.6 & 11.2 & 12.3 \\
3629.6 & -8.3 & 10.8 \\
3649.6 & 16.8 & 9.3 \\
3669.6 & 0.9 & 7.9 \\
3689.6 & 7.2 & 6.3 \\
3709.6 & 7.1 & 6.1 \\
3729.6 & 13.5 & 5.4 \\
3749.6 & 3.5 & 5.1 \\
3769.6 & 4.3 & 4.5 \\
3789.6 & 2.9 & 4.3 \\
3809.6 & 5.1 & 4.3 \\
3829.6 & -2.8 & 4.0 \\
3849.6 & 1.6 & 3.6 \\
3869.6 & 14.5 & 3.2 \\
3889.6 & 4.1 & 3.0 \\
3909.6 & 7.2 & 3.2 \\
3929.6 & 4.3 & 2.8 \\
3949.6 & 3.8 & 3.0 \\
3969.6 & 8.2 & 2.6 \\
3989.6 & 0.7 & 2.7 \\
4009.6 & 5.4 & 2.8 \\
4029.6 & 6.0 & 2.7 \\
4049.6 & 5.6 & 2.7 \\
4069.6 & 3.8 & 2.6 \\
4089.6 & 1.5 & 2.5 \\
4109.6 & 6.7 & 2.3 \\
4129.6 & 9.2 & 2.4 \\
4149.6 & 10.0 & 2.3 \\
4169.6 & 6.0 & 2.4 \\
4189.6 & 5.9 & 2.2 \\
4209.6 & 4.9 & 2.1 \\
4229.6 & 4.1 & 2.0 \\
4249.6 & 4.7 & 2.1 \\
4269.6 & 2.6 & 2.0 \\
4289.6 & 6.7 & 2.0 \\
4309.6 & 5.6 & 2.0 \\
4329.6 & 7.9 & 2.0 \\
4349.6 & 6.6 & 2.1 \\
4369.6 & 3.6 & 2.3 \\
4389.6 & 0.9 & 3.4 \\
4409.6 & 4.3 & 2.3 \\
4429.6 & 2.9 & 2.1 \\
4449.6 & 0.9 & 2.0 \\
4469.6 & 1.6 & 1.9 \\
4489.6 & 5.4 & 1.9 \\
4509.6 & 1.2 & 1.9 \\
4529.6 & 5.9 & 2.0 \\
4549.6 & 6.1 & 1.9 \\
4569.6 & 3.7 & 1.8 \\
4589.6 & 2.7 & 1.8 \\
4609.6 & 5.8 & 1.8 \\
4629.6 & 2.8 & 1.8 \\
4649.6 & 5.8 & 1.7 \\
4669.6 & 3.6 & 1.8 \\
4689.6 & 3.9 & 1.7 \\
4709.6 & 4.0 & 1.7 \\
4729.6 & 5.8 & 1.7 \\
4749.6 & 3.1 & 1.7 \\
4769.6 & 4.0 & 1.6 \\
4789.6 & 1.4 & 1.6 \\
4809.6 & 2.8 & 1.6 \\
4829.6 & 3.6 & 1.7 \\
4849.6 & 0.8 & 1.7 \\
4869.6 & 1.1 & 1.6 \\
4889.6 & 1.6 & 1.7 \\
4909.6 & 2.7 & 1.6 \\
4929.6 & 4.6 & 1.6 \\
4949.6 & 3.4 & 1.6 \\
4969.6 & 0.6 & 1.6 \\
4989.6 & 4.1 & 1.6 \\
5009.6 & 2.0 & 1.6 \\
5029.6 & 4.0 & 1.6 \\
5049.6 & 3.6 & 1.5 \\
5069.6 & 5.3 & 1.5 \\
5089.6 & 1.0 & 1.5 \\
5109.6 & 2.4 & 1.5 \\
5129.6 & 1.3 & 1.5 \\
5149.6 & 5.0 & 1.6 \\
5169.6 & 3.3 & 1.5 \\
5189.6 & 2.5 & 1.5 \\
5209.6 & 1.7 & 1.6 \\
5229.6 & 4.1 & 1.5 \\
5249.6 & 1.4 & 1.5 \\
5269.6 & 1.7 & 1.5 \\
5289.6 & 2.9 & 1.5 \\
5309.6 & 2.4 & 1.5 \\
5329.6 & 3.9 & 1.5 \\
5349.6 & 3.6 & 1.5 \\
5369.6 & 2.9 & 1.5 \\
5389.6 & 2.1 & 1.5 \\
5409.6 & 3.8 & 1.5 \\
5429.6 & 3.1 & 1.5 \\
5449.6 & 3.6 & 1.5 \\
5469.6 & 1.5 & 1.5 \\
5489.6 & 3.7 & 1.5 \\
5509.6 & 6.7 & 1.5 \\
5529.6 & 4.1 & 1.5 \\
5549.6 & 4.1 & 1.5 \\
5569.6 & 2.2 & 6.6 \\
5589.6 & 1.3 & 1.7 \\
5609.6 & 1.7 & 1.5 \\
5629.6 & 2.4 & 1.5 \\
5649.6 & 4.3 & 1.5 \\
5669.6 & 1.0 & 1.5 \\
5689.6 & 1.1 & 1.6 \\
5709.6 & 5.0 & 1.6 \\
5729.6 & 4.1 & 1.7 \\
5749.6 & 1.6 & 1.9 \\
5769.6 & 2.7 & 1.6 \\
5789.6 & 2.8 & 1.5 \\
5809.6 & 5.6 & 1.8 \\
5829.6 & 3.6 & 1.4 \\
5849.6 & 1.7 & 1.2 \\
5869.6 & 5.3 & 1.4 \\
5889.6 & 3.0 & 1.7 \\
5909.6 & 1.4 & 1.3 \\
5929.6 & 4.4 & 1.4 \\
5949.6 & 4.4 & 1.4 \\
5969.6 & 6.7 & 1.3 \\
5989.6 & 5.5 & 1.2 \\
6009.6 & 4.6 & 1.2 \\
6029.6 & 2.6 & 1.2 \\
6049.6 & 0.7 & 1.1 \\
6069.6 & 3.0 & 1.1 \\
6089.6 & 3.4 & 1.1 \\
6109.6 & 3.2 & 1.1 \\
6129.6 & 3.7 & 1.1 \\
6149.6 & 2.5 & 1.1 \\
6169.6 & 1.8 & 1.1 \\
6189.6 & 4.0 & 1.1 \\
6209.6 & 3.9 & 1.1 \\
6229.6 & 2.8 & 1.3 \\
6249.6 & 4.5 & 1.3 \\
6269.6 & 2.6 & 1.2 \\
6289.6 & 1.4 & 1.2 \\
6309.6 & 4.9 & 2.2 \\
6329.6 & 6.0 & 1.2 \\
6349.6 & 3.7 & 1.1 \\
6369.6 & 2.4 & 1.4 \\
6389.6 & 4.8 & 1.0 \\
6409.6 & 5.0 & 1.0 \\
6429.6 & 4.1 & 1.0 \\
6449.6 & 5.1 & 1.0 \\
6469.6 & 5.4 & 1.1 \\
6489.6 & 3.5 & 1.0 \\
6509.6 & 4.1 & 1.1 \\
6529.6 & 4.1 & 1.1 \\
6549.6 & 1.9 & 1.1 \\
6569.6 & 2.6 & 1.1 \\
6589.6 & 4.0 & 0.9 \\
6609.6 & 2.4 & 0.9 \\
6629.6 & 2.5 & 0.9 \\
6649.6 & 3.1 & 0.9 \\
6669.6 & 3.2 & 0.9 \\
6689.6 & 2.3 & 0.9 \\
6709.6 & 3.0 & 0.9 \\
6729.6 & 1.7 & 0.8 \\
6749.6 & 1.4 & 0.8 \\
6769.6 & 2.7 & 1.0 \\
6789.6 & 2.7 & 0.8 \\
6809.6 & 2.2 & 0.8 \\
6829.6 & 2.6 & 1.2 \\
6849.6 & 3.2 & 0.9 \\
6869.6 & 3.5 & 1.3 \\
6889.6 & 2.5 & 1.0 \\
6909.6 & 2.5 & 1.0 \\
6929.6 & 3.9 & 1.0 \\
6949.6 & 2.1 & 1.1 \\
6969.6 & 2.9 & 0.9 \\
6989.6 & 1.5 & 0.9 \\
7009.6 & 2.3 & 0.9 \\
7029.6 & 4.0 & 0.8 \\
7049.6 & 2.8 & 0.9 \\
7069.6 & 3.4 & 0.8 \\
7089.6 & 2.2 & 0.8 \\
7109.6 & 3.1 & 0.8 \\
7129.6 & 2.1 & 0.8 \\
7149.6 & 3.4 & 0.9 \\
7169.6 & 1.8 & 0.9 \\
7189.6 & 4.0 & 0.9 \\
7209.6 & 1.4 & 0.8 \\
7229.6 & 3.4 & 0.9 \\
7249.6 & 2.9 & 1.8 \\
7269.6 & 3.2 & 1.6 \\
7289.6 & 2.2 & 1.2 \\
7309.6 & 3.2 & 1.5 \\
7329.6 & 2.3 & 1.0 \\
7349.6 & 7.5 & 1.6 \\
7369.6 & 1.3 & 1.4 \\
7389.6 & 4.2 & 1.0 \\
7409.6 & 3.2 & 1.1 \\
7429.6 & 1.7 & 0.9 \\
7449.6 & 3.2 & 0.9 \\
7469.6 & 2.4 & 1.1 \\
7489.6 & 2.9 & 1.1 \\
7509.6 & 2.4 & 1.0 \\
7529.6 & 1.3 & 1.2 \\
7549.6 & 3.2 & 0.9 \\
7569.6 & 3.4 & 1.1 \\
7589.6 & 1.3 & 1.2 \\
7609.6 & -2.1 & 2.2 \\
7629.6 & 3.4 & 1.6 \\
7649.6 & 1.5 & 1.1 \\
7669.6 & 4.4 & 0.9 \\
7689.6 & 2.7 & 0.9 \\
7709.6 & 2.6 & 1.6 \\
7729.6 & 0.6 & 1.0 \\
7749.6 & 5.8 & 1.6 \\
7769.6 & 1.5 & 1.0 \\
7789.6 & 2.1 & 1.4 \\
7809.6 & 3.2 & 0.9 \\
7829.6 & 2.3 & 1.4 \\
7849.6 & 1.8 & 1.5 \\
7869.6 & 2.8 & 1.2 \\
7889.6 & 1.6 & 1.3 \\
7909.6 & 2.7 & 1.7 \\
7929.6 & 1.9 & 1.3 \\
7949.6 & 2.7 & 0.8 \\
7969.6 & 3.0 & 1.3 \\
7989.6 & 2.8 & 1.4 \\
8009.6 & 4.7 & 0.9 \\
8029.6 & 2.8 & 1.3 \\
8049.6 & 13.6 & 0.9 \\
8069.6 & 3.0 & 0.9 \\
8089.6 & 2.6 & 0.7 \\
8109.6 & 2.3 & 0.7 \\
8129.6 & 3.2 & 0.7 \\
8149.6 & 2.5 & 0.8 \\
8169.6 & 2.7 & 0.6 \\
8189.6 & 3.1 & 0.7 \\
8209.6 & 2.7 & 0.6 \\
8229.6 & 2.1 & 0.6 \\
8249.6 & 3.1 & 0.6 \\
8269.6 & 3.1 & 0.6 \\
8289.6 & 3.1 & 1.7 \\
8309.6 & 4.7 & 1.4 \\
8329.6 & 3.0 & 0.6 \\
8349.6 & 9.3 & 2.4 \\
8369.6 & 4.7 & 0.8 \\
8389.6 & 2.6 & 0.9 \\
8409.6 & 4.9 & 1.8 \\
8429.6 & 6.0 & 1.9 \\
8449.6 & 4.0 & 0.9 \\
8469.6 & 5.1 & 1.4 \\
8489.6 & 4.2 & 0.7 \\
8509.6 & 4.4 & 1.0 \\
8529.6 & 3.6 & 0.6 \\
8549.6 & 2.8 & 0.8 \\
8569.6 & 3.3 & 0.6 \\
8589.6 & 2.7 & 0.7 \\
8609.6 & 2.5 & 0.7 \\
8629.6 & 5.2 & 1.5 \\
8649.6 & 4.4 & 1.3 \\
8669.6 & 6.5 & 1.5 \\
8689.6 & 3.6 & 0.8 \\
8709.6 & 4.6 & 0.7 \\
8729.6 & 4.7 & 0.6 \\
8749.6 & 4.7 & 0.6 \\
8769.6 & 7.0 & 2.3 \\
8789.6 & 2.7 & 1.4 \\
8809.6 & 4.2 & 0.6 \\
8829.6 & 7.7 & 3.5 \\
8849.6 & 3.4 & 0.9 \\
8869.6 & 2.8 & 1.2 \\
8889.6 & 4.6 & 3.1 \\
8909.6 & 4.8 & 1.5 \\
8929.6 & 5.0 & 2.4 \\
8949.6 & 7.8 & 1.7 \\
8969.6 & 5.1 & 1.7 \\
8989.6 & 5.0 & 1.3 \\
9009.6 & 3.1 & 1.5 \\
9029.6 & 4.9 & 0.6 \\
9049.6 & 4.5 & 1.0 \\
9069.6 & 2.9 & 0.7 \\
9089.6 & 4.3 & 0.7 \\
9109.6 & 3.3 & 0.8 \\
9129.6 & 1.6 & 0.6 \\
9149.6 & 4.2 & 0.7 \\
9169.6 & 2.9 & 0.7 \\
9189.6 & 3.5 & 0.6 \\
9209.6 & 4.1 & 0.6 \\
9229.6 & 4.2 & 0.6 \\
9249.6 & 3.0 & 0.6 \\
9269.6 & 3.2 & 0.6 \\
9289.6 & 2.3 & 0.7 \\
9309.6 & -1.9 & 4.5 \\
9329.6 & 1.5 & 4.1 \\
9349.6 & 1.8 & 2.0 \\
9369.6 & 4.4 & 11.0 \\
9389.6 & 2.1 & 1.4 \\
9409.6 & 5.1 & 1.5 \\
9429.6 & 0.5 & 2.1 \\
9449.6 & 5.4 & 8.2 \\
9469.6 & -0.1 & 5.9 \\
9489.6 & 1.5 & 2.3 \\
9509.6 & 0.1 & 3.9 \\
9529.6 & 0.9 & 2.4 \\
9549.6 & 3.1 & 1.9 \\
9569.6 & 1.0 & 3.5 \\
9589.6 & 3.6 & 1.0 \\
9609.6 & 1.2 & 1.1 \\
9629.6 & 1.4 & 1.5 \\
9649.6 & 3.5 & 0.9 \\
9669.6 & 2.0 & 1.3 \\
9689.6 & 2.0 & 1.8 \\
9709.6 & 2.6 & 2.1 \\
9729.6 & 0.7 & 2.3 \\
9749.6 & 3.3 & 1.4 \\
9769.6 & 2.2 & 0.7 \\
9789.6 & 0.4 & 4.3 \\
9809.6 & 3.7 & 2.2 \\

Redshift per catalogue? 1.16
